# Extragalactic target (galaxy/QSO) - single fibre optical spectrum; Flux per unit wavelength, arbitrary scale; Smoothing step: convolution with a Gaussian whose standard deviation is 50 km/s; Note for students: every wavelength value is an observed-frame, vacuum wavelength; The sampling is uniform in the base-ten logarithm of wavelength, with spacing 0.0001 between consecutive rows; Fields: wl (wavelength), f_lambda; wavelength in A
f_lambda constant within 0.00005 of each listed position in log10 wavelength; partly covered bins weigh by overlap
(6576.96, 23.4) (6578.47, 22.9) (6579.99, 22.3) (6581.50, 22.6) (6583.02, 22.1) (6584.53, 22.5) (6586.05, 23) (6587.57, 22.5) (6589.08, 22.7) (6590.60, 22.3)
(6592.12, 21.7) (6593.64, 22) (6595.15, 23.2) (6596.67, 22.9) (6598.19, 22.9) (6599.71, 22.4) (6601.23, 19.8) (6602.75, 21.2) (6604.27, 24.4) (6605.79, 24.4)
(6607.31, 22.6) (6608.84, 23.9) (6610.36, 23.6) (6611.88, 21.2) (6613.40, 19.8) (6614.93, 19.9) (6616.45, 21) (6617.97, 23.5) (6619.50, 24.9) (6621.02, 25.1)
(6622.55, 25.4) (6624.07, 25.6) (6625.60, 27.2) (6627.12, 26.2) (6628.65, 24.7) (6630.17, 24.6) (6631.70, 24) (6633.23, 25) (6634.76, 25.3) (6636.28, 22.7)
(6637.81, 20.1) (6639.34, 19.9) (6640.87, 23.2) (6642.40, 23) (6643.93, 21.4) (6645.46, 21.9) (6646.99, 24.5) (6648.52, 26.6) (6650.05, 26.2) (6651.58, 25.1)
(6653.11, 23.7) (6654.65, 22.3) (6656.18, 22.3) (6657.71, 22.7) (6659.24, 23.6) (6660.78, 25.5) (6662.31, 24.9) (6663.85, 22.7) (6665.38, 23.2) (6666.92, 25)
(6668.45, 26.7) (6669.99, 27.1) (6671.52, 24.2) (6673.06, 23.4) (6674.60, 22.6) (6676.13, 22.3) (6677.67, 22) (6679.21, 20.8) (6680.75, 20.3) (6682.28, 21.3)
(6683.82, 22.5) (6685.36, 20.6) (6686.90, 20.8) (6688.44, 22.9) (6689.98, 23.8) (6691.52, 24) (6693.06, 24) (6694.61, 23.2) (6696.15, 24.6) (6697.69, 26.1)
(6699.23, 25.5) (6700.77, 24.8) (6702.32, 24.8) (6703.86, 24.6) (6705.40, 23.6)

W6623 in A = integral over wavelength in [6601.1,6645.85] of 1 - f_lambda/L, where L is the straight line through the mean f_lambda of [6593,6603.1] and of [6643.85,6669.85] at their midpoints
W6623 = -0.50 A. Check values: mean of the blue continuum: 22.1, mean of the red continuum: 24.2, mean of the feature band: 23.2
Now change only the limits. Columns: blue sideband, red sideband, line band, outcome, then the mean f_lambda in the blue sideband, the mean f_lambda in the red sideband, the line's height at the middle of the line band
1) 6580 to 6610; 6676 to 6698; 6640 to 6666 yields -1.3 A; 22.6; 22.5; 22.6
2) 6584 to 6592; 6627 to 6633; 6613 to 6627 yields 0.2 A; 22.5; 24.7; 24.2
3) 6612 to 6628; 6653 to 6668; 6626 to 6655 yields -0.1 A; 23.8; 23.6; 23.7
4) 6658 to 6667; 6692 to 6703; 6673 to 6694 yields 1.9 A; 24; 24.7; 24.4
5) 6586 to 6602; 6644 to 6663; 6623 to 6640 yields -0.6 A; 22.3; 24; 23.4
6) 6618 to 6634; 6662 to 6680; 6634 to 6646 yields 1.2 A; 25.2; 23.7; 24.7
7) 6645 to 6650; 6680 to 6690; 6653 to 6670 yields -0.3 A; 24.8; 21.6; 23.6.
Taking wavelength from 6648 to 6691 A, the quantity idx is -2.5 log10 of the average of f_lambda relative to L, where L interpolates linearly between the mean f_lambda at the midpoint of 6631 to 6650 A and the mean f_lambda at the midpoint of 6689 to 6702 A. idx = 0.02 mag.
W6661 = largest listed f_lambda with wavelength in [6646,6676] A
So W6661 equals 27.1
